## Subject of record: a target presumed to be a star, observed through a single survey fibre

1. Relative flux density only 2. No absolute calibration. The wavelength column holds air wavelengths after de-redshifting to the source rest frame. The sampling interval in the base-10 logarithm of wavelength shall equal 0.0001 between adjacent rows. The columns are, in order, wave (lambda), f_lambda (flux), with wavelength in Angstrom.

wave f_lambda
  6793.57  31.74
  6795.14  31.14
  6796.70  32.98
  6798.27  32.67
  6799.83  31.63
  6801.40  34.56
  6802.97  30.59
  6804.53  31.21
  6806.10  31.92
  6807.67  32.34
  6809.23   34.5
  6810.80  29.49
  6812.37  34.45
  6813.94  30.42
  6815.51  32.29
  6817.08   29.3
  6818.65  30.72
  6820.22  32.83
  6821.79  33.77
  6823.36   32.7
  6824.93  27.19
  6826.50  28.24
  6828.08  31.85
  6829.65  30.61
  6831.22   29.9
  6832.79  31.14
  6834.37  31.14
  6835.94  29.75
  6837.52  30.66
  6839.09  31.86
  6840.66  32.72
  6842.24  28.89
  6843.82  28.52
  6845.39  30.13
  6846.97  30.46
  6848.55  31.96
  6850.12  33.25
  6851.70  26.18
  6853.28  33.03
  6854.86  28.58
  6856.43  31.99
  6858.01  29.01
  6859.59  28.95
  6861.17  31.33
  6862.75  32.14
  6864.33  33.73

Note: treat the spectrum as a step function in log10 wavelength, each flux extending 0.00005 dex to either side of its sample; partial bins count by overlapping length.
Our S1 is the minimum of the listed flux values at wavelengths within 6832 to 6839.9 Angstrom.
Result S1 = 29.75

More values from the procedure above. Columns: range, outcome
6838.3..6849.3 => 28.52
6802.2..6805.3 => 30.59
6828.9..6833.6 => 29.9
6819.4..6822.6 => 32.83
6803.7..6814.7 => 29.49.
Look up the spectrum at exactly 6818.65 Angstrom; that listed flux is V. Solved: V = 30.72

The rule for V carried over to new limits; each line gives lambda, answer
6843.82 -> 28.52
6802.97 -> 30.59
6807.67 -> 32.34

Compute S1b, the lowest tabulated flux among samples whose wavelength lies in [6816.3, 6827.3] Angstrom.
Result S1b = 27.19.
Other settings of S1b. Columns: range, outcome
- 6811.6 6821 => 29.3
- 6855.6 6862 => 28.95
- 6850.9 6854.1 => 26.18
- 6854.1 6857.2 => 28.58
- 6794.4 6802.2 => 31.14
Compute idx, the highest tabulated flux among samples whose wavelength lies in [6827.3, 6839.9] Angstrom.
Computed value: 31.86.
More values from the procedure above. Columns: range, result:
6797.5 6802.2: 34.56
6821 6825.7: 33.77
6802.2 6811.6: 34.5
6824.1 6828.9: 31.85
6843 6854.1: 33.25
